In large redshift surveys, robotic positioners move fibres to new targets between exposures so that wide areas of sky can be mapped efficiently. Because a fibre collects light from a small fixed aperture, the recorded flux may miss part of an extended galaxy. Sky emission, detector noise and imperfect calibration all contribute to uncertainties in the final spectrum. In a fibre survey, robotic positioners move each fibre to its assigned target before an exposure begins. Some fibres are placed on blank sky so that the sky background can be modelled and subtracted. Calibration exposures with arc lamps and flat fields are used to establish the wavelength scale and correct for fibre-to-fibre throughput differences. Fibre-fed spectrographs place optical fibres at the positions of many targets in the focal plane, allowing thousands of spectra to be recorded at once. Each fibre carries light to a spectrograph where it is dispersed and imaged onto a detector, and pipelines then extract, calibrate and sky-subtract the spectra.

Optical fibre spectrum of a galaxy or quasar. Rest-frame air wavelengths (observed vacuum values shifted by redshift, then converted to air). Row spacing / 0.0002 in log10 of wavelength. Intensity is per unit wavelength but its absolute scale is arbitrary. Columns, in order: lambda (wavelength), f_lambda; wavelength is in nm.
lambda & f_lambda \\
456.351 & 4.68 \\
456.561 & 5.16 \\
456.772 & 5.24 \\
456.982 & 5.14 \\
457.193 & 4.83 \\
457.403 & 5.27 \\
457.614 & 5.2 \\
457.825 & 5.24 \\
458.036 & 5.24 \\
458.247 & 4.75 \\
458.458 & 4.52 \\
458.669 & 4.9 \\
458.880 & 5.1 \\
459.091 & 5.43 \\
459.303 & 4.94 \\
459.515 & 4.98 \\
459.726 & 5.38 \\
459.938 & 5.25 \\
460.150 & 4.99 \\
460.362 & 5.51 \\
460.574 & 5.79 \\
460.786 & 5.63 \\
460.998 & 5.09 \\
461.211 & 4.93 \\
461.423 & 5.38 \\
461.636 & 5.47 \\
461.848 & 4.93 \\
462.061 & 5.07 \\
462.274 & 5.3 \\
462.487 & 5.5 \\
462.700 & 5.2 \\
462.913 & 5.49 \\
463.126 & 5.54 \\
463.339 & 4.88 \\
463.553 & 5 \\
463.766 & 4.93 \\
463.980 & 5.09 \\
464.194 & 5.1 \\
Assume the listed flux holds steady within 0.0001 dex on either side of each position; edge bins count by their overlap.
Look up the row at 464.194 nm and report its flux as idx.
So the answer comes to 5.1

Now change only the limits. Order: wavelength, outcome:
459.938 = 5.25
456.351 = 4.68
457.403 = 5.27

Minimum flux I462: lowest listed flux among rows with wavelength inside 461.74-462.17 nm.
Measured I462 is 4.93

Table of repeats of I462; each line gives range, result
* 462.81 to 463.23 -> 5.49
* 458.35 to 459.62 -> 4.52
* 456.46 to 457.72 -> 4.83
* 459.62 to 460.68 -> 4.99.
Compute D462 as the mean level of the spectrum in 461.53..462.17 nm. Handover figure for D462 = 5.16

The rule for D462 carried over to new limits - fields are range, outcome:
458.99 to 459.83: 5.18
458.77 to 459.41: 5.15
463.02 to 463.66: 5.14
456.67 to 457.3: 5.07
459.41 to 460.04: 5.21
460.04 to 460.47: 5.25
